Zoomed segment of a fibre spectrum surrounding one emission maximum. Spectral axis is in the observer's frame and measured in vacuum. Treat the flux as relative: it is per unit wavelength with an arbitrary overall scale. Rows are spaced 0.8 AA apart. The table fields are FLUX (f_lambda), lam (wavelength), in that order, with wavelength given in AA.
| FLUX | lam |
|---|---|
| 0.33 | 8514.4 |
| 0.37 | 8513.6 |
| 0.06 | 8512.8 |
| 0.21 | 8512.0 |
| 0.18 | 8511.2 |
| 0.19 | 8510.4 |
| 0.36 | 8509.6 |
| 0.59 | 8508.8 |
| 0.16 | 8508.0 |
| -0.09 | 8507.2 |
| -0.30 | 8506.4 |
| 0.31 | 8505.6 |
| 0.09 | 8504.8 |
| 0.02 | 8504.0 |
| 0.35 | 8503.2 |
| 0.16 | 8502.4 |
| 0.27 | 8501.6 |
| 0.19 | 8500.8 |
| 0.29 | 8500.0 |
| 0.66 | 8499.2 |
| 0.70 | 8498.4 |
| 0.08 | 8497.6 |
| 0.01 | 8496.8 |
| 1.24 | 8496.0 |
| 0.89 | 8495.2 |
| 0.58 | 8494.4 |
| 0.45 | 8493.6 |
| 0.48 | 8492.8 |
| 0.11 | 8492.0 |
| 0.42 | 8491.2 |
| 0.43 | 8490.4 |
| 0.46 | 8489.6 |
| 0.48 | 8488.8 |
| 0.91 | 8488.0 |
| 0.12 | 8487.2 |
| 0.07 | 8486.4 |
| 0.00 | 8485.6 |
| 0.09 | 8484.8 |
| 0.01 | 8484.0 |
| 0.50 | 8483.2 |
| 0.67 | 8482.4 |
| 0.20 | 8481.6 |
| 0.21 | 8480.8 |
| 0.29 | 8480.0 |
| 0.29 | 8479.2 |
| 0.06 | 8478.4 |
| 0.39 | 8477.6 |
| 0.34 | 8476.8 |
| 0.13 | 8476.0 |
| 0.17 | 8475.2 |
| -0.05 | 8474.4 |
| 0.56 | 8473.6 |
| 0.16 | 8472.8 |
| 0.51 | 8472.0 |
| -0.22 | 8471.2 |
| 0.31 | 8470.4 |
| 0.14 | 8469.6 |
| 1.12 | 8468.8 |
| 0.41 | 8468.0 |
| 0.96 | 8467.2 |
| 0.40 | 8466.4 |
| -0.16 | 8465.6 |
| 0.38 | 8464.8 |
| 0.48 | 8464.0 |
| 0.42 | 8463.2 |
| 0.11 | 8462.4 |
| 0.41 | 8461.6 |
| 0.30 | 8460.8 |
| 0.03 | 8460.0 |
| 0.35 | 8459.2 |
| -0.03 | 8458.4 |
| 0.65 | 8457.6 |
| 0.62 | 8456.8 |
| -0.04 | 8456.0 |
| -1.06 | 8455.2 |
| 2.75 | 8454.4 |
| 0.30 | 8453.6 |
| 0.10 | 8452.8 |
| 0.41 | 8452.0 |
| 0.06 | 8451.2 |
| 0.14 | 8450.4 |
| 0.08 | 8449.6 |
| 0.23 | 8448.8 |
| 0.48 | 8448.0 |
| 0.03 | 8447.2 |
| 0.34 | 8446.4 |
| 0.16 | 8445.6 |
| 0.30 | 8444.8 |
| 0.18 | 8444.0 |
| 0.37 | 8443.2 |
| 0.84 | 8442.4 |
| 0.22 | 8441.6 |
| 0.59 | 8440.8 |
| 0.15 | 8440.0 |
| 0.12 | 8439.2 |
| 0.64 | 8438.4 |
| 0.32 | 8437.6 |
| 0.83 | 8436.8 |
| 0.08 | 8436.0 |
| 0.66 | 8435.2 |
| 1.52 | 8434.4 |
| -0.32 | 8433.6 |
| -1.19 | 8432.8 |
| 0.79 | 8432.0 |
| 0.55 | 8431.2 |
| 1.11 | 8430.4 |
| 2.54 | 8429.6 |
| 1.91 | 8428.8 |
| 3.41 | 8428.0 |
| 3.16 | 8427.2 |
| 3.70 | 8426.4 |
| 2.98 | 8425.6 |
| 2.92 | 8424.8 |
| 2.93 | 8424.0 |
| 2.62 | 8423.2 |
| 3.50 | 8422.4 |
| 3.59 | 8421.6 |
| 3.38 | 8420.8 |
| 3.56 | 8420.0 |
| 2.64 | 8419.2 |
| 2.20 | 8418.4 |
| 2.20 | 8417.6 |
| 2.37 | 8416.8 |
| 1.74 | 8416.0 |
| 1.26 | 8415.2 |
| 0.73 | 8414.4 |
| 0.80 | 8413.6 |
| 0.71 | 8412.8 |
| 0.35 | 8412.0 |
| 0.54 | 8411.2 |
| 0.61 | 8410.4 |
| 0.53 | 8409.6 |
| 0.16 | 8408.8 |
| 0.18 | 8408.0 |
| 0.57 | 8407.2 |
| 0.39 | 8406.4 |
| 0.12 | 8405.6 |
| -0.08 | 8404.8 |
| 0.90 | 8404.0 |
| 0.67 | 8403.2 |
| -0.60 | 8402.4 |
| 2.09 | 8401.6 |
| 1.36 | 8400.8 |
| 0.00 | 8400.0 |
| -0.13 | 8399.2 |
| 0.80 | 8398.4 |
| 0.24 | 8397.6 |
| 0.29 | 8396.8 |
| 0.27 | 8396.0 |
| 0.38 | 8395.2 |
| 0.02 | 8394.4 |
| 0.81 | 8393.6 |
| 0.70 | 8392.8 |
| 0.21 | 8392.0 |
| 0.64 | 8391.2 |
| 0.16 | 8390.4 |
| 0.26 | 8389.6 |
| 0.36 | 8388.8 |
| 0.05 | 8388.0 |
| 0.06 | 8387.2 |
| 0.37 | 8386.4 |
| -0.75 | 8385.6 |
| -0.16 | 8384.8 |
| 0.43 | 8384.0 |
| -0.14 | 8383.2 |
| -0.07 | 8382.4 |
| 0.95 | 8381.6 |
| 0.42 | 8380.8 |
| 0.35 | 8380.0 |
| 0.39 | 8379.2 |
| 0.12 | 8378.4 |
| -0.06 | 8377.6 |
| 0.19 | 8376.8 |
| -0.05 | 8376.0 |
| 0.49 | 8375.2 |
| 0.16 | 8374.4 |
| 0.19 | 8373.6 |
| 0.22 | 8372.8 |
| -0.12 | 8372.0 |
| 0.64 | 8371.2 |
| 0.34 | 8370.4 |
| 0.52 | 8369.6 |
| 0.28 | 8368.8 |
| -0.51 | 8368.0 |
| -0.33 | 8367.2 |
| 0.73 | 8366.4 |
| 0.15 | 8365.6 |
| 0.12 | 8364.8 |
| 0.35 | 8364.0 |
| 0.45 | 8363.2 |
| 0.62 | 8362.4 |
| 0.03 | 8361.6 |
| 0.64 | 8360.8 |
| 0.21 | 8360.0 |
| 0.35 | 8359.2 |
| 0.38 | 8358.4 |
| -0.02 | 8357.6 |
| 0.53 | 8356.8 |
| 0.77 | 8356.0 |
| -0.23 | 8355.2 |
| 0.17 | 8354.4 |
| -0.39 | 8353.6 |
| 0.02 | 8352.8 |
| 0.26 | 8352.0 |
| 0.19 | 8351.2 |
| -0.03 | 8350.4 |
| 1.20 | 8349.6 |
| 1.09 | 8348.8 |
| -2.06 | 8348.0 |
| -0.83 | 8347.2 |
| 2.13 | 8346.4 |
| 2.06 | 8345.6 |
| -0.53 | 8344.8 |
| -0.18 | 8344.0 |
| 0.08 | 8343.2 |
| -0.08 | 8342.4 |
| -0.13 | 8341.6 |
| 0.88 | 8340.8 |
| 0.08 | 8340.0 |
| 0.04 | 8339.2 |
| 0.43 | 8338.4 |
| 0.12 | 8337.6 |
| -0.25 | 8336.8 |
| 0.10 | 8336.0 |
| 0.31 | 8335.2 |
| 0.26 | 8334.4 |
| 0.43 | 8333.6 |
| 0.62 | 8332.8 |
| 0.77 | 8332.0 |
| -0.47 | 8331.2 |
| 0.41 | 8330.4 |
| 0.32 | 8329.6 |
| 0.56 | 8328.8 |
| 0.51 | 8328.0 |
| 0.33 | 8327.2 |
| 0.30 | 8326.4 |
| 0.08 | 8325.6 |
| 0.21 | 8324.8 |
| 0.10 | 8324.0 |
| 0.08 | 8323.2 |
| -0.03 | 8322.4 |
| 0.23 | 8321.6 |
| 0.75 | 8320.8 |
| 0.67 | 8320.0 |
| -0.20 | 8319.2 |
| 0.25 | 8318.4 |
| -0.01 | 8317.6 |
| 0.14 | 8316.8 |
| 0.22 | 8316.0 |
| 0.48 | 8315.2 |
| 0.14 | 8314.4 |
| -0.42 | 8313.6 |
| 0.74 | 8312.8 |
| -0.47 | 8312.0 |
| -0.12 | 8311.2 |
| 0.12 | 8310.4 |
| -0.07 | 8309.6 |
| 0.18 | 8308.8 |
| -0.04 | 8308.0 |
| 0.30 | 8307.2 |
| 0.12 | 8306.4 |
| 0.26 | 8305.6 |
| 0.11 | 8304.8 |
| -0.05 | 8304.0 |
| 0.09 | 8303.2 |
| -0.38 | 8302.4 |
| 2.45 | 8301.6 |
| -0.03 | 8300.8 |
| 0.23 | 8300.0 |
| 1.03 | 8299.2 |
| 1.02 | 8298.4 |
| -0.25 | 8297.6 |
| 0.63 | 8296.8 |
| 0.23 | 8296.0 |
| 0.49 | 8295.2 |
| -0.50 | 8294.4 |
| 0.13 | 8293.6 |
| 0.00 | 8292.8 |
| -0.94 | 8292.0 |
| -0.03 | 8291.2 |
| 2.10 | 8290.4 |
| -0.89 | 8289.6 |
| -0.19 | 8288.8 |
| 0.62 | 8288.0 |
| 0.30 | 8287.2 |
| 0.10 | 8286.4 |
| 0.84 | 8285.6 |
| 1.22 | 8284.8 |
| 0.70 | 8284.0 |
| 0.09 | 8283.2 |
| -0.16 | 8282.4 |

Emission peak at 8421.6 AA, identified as [O II] 3727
